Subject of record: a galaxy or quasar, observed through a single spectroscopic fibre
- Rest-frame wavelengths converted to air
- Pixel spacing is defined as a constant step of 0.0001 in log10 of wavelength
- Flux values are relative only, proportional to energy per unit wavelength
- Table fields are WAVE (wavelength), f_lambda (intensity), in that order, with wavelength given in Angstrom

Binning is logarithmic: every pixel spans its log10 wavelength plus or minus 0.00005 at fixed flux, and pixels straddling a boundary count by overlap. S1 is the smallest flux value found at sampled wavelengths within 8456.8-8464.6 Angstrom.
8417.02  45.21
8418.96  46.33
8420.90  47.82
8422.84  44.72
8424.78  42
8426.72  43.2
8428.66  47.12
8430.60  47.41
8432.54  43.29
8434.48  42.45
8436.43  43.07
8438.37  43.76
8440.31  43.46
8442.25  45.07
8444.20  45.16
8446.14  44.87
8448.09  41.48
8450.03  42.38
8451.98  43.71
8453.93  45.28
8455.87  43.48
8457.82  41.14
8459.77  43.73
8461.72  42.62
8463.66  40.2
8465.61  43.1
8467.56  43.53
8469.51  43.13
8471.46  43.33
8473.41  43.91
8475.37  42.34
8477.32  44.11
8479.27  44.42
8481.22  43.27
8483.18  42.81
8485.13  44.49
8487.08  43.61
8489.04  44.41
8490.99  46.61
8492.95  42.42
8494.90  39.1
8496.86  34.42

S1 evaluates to 40.2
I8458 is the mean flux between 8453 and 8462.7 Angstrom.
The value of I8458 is 43.3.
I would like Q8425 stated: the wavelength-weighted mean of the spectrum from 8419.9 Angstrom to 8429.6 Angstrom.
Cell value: 45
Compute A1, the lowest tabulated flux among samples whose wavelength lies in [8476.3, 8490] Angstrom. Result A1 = 42.81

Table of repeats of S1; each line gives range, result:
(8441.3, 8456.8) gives 41.48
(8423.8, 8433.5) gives 42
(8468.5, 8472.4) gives 43.13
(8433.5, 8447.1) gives 42.45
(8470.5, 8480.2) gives 42.34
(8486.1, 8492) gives 43.61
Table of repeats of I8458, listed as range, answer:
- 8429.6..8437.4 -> 44.1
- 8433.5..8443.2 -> 43.6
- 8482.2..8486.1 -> 43.7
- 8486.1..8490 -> 44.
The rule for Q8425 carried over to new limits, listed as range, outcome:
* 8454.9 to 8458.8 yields 42.3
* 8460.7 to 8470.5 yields 42.5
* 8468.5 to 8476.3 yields 43.1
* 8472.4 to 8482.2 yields 43.6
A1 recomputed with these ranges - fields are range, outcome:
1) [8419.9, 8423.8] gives 44.72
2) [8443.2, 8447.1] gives 44.87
